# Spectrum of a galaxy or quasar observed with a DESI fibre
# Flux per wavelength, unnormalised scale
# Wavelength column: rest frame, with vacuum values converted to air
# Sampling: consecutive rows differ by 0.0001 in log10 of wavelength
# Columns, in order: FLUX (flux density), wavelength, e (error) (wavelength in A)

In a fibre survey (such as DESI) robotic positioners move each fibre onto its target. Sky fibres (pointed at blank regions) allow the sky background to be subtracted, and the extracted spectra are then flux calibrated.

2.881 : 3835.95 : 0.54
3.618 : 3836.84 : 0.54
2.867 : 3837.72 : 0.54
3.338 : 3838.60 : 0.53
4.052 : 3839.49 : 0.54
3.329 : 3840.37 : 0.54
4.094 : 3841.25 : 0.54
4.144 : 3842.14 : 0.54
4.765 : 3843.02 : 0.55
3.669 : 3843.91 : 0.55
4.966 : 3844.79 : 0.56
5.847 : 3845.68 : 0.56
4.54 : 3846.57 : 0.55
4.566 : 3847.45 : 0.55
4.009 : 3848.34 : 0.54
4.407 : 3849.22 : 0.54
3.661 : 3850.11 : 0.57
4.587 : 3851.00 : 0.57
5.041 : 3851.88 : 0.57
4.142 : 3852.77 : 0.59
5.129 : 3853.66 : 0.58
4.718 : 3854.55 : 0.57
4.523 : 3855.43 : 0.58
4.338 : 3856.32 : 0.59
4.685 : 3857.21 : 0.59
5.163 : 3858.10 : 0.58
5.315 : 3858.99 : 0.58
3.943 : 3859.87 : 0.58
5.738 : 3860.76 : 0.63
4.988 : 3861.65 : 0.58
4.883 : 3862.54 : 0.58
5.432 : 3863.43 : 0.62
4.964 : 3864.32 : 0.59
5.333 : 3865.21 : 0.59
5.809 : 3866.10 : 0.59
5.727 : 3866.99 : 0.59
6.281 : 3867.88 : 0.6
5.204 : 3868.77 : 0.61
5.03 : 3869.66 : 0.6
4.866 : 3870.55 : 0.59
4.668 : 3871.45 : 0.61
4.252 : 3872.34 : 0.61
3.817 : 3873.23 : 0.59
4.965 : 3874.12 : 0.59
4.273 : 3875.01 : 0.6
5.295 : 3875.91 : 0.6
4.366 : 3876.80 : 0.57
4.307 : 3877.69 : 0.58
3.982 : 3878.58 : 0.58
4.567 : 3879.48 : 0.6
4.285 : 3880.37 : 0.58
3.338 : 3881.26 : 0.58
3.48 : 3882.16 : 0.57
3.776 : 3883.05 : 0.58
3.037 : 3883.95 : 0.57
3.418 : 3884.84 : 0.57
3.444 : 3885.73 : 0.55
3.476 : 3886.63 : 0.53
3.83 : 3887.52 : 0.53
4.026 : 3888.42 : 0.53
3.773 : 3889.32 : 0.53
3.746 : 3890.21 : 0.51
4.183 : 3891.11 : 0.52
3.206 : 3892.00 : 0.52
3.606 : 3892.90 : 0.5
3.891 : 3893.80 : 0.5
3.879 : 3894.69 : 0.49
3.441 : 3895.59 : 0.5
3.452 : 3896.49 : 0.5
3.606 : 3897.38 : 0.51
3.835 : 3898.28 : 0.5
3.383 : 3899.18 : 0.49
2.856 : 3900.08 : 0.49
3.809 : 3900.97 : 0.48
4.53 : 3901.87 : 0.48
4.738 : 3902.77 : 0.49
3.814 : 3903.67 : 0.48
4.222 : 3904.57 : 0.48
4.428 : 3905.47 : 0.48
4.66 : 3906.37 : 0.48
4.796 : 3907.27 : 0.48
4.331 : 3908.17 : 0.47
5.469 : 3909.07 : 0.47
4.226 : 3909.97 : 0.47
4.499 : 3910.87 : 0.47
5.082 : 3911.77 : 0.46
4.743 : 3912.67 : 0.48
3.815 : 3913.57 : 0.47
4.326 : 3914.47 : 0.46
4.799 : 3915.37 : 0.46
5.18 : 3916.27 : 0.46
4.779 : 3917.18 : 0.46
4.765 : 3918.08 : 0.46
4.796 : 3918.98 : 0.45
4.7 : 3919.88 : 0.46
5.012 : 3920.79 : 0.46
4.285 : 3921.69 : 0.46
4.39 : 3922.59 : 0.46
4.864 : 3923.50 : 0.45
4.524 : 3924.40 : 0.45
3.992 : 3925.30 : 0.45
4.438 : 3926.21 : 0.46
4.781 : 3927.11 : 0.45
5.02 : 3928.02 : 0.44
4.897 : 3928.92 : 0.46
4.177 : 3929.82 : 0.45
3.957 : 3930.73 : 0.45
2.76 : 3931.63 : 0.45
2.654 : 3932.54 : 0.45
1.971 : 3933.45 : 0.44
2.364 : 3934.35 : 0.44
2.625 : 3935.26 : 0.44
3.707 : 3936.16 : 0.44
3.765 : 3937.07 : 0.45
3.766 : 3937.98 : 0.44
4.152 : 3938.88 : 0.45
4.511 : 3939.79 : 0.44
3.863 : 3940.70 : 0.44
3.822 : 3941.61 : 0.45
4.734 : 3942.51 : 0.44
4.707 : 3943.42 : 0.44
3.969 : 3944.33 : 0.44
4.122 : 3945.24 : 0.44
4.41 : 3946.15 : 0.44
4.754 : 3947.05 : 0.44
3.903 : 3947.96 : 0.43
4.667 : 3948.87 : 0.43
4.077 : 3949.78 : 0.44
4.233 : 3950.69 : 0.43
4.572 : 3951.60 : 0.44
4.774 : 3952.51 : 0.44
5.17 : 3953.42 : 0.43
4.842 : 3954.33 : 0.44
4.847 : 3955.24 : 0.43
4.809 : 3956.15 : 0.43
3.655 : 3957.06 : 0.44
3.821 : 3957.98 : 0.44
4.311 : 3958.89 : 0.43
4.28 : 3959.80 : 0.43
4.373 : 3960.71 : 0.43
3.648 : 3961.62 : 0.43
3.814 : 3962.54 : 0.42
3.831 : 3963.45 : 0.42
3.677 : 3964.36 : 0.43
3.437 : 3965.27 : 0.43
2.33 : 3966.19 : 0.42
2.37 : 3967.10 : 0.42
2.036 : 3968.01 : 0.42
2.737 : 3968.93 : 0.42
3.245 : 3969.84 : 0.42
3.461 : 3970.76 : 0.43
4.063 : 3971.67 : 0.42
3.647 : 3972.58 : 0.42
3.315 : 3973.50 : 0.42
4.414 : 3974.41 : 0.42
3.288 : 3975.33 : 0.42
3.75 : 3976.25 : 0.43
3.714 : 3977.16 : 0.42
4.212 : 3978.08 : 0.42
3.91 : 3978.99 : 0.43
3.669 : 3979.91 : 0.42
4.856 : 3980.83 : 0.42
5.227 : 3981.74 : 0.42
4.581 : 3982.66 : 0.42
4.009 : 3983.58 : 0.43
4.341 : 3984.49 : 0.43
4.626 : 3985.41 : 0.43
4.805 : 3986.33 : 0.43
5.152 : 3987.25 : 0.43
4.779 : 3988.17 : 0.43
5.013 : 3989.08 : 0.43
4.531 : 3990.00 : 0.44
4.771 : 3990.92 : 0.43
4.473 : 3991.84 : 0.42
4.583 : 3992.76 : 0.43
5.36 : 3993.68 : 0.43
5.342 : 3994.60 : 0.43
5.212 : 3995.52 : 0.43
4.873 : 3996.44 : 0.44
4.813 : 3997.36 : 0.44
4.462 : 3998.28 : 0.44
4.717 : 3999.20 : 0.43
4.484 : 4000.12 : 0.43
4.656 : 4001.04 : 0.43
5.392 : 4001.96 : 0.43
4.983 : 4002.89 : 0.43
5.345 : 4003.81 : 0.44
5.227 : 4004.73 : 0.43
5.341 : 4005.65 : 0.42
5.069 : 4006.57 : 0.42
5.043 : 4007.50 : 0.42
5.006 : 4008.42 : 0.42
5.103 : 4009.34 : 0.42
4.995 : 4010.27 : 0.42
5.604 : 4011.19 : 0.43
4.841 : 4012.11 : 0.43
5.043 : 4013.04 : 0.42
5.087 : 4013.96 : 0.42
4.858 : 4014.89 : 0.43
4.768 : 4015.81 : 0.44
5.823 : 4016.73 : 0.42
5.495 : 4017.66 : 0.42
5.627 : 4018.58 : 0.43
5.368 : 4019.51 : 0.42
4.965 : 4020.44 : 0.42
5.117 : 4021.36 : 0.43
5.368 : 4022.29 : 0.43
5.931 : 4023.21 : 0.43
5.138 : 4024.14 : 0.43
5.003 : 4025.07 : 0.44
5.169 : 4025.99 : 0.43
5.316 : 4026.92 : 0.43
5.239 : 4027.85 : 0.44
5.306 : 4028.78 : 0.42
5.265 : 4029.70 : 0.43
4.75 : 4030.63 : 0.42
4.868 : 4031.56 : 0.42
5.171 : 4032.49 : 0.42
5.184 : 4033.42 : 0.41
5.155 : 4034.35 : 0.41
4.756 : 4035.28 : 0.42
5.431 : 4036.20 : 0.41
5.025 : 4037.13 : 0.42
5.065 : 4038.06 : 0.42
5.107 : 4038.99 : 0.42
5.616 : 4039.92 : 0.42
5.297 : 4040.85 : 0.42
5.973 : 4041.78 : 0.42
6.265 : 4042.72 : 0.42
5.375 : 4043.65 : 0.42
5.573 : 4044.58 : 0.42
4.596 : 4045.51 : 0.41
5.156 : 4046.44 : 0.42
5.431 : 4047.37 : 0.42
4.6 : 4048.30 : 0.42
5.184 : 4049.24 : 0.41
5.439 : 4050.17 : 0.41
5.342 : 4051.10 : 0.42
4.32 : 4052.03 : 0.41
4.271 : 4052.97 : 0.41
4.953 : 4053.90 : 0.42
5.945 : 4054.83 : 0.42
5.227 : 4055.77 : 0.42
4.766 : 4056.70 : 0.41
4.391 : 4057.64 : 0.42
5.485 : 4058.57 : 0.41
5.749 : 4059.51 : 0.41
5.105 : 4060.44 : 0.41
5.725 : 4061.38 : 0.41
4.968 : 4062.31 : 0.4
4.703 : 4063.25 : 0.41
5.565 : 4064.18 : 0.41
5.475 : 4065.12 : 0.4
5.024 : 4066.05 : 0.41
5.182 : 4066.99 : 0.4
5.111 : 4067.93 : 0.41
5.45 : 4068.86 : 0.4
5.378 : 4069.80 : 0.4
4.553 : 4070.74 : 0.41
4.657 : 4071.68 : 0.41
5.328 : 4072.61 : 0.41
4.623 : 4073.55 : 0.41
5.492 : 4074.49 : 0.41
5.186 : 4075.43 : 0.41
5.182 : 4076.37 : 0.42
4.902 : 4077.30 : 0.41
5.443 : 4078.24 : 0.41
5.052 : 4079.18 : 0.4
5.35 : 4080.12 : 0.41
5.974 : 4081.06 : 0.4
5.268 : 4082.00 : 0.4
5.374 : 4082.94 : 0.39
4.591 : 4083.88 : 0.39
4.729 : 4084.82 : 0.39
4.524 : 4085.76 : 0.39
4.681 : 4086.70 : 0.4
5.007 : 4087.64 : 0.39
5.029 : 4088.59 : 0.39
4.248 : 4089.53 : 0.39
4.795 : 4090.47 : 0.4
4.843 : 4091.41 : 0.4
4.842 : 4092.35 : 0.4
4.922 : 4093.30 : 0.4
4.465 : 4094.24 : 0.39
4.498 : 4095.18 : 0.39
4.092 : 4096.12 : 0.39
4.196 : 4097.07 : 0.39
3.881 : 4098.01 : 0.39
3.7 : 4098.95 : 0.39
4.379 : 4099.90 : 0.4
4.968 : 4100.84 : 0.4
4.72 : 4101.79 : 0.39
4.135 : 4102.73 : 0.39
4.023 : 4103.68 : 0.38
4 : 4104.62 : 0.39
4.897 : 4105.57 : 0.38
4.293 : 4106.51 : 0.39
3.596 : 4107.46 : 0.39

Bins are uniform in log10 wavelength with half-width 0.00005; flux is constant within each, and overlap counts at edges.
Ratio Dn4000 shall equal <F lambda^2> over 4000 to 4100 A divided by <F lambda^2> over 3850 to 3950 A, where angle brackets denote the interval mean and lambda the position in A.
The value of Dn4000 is 1.3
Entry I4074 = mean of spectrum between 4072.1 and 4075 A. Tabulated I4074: 5.14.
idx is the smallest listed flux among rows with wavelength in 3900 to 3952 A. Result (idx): 1.971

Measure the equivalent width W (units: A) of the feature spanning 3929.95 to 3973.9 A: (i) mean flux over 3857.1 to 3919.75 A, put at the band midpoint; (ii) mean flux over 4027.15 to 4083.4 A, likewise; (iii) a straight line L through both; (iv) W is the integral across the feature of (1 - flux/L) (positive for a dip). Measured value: 8.3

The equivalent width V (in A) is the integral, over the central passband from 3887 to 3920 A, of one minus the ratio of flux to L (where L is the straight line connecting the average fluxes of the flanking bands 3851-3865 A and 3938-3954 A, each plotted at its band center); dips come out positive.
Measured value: 3.0 A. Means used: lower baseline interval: 4.87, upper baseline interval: 4.37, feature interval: 4.19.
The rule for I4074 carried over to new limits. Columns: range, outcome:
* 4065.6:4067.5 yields 5.08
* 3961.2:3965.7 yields 3.68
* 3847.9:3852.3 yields 4.34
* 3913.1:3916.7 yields 4.53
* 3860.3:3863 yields 5.19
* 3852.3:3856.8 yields 4.57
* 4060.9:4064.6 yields 5.24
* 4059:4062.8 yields 5.38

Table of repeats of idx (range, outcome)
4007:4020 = 4.768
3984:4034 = 4.341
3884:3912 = 2.856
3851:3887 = 3.037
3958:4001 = 2.036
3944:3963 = 3.648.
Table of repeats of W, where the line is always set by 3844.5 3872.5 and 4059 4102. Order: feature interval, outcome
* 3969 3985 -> 3.1 A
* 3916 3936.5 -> 3.4 A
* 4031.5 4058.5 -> -1.3 A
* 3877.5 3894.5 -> 4.0 A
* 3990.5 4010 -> -0.2 A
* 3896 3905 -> 2.0 A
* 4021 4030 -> -0.7 A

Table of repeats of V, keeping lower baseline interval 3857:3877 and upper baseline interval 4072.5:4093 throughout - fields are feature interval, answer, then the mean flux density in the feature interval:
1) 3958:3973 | 4.6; 3.47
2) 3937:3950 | 2.0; 4.23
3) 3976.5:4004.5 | 1.8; 4.69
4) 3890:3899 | 2.4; 3.67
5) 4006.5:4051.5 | -1.9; 5.22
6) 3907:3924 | 1.1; 4.68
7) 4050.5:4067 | -0.4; 5.12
